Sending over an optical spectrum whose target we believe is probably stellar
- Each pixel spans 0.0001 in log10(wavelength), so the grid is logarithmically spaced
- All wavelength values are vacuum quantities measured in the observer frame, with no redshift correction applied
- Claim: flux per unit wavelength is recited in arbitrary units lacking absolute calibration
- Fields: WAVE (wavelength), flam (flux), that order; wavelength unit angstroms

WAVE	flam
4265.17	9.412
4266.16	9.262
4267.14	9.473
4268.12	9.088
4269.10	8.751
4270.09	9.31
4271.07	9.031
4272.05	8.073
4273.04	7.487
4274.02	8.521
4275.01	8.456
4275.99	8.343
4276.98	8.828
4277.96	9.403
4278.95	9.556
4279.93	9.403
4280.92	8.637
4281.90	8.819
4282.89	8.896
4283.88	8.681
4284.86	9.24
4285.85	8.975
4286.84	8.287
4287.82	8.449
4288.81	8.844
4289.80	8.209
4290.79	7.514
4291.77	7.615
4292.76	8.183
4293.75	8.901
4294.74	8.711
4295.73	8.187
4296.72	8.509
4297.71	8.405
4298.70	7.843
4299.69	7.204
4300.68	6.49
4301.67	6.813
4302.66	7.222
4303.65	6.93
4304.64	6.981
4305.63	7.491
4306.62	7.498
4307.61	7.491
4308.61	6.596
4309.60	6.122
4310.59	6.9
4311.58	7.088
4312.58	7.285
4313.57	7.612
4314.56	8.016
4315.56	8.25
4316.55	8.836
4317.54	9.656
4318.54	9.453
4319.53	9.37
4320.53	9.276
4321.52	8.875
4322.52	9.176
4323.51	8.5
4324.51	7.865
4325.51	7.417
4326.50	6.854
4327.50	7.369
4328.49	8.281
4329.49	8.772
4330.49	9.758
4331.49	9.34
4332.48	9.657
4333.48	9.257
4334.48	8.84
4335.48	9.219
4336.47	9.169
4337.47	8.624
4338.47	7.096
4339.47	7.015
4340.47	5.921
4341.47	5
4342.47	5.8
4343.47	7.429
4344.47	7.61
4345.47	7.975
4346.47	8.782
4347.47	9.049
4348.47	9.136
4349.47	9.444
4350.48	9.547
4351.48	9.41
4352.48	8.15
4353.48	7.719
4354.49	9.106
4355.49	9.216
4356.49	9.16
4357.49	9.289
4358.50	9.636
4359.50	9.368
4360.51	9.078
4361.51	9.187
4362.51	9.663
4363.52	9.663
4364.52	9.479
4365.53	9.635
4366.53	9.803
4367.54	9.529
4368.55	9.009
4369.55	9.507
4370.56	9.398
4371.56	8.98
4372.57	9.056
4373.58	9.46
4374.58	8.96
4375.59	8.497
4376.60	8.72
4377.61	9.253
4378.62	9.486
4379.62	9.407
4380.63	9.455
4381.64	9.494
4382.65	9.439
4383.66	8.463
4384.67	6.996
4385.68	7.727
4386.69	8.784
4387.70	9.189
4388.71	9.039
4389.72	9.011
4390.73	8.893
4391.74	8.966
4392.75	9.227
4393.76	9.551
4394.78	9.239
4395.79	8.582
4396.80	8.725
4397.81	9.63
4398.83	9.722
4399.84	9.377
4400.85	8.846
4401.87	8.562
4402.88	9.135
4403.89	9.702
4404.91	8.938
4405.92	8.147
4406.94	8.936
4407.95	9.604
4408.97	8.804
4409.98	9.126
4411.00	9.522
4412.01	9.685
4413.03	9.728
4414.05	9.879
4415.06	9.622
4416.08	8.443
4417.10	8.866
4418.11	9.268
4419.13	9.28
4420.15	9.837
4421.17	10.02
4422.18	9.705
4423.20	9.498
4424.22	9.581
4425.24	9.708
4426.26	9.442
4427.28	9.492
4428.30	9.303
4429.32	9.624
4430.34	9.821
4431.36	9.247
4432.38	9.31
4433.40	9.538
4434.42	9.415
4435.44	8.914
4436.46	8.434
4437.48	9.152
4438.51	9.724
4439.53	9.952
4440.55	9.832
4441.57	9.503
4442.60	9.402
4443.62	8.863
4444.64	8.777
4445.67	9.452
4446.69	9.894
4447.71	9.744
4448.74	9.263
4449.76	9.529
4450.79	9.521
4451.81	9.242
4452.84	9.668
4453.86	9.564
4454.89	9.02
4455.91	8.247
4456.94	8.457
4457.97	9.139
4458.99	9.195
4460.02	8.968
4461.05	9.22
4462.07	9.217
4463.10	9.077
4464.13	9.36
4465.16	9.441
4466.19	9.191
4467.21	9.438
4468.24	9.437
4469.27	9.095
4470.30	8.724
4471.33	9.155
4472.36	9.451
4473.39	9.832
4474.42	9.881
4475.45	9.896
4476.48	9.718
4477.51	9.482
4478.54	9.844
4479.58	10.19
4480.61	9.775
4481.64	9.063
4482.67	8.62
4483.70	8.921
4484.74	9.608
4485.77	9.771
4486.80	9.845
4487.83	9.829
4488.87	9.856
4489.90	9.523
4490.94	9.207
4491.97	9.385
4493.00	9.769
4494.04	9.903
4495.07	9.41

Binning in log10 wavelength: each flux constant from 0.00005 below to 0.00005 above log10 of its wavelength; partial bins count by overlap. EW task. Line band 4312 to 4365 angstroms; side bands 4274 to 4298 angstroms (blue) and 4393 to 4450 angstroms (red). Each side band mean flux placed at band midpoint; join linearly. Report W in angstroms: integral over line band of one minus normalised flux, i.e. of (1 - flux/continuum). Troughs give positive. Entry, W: 2.16 angstroms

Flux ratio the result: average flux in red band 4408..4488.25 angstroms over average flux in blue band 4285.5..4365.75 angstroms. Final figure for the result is 1.1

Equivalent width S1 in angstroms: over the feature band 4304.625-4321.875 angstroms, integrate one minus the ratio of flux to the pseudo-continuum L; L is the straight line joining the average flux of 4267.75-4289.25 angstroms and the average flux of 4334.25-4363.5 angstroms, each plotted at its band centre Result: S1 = 1.3 angstroms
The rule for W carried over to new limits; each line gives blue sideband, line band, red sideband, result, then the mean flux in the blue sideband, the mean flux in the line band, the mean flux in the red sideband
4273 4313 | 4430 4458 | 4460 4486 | -0.4 angstroms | 8.03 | 9.31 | 9.4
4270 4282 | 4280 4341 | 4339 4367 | 3.7 angstroms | 8.74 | 8.15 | 8.58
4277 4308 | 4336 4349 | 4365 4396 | 1.6 angstroms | 8.19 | 7.59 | 9.06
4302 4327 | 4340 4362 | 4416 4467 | -0.3 angstroms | 7.86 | 8.41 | 9.34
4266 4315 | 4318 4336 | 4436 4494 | -0.7 angstroms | 8.14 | 8.74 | 9.39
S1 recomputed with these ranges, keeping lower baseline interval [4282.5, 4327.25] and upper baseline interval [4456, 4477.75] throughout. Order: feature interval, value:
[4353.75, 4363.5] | -1.0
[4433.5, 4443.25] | -0.3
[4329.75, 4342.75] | 0.2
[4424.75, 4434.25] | -0.5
